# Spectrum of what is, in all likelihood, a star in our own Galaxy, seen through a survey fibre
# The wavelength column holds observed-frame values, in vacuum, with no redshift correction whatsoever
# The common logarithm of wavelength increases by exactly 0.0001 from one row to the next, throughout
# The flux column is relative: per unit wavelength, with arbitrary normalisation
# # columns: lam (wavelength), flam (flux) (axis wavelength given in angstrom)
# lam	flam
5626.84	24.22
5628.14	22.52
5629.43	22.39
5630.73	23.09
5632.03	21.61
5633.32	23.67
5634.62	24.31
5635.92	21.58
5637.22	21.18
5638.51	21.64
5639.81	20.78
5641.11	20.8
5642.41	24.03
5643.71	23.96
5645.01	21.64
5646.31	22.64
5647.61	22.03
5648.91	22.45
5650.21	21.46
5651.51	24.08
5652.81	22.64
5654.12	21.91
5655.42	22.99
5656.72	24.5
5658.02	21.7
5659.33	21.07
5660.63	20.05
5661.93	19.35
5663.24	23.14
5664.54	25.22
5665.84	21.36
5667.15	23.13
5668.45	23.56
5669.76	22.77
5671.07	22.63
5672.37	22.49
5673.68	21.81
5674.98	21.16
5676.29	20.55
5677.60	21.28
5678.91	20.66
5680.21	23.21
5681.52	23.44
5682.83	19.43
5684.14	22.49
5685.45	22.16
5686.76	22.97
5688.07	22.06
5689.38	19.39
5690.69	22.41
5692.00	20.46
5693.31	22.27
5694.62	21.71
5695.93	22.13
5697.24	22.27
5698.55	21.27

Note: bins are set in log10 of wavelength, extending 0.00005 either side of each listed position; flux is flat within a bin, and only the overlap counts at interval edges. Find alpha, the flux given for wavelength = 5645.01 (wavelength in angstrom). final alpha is 21.64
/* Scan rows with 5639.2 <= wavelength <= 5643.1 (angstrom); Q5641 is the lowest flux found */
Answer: 20.78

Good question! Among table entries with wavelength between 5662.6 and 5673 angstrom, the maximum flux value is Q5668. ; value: 25.22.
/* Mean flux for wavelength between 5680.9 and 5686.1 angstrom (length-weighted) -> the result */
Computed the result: 21.9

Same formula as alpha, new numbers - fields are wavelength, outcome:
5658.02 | 21.7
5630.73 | 23.09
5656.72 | 24.5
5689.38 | 19.39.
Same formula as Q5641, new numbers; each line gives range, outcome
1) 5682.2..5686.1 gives 19.43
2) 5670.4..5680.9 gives 20.55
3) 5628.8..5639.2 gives 21.18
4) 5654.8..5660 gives 21.07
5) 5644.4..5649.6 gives 21.64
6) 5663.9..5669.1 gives 21.36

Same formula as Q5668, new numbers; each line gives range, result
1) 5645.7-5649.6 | 22.64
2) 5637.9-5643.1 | 24.03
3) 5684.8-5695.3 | 22.97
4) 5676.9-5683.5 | 23.44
